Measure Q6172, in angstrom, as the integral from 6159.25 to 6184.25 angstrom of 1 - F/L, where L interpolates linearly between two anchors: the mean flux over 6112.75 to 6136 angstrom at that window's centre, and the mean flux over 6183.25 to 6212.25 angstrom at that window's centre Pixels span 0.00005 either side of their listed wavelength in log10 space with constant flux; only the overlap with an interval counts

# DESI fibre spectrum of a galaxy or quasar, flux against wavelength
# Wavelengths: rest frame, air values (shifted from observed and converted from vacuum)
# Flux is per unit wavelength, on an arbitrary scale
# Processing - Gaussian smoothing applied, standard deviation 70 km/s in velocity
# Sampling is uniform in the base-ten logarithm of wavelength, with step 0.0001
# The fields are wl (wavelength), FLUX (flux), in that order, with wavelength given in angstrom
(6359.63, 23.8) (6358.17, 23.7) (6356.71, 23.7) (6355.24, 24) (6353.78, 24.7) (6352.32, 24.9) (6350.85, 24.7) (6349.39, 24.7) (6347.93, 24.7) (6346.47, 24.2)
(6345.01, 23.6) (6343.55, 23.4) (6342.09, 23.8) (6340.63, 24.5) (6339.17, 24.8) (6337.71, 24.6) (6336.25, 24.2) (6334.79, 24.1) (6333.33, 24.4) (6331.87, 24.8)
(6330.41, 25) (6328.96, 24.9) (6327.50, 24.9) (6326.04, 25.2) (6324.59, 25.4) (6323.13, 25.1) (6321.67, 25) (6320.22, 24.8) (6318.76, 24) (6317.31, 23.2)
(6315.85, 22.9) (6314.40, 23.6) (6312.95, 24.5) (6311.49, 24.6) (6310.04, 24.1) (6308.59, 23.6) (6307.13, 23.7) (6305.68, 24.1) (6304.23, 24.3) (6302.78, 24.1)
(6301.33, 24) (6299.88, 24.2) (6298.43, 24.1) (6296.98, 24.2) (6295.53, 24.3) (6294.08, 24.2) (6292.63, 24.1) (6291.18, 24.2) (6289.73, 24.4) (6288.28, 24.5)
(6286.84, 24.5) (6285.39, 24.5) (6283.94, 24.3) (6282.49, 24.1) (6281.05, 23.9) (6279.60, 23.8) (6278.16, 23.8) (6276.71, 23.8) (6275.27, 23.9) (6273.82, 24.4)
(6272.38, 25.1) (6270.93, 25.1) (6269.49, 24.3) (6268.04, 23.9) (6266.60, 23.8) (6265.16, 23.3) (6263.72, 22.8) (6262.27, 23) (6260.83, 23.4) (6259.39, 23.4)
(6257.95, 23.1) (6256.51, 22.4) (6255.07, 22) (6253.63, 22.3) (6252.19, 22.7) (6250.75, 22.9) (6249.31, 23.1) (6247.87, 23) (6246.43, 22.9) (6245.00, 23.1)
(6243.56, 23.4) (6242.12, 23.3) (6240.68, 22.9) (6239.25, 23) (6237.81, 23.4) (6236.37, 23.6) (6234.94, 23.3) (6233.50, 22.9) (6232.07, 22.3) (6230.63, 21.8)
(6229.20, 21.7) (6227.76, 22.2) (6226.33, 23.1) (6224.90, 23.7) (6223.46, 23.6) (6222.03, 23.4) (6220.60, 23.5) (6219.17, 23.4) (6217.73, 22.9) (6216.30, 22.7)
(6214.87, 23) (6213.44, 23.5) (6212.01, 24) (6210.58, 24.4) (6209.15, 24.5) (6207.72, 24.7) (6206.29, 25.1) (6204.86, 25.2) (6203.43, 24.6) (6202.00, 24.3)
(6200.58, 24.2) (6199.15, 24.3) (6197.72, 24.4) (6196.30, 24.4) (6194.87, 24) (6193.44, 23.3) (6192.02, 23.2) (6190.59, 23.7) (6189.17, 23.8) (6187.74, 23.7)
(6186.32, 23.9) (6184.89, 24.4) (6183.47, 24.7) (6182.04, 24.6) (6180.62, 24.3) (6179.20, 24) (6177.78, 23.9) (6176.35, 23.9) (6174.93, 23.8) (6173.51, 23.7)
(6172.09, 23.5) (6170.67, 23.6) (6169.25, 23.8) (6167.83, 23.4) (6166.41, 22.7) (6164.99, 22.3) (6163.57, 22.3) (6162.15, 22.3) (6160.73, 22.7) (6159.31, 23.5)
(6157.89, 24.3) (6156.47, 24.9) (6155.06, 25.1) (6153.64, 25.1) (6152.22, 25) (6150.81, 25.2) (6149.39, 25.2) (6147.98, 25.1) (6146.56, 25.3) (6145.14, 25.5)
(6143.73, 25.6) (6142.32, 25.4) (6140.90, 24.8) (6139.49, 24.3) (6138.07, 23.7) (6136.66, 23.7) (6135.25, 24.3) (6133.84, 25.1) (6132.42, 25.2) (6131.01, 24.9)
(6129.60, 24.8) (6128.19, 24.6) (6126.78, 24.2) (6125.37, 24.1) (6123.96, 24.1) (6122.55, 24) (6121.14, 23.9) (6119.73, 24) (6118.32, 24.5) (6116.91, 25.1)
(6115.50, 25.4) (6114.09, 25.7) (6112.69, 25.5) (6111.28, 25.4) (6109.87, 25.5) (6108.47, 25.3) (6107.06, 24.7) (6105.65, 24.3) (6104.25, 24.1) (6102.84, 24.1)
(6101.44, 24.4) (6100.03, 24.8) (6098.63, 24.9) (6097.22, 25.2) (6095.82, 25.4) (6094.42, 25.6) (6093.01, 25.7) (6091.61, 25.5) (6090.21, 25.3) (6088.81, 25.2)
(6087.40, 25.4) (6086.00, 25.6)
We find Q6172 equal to 0.89 angstrom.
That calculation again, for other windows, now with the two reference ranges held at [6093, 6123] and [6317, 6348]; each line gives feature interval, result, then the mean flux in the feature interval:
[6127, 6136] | 0.0 angstrom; 24.8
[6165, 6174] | 0.5 angstrom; 23.4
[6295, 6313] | 0.3 angstrom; 24.1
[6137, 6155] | -0.1 angstrom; 25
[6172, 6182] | 0.3 angstrom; 24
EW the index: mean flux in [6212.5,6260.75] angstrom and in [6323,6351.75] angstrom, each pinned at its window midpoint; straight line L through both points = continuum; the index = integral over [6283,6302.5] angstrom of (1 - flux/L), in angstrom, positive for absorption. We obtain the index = -0.3 angstrom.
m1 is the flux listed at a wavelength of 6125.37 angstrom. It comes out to 24.1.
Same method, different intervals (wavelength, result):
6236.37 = 23.6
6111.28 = 25.4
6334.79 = 24.1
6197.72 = 24.4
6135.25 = 24.3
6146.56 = 25.3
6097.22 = 25.2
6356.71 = 23.7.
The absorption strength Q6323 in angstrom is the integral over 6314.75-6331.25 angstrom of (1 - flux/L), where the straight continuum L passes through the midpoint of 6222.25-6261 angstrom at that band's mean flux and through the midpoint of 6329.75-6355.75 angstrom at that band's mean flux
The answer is -0.3 angstrom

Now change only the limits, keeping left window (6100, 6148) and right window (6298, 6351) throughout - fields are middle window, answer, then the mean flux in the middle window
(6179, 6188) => 0.1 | 24.3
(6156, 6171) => 0.9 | 23.2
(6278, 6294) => 0.1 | 24.2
